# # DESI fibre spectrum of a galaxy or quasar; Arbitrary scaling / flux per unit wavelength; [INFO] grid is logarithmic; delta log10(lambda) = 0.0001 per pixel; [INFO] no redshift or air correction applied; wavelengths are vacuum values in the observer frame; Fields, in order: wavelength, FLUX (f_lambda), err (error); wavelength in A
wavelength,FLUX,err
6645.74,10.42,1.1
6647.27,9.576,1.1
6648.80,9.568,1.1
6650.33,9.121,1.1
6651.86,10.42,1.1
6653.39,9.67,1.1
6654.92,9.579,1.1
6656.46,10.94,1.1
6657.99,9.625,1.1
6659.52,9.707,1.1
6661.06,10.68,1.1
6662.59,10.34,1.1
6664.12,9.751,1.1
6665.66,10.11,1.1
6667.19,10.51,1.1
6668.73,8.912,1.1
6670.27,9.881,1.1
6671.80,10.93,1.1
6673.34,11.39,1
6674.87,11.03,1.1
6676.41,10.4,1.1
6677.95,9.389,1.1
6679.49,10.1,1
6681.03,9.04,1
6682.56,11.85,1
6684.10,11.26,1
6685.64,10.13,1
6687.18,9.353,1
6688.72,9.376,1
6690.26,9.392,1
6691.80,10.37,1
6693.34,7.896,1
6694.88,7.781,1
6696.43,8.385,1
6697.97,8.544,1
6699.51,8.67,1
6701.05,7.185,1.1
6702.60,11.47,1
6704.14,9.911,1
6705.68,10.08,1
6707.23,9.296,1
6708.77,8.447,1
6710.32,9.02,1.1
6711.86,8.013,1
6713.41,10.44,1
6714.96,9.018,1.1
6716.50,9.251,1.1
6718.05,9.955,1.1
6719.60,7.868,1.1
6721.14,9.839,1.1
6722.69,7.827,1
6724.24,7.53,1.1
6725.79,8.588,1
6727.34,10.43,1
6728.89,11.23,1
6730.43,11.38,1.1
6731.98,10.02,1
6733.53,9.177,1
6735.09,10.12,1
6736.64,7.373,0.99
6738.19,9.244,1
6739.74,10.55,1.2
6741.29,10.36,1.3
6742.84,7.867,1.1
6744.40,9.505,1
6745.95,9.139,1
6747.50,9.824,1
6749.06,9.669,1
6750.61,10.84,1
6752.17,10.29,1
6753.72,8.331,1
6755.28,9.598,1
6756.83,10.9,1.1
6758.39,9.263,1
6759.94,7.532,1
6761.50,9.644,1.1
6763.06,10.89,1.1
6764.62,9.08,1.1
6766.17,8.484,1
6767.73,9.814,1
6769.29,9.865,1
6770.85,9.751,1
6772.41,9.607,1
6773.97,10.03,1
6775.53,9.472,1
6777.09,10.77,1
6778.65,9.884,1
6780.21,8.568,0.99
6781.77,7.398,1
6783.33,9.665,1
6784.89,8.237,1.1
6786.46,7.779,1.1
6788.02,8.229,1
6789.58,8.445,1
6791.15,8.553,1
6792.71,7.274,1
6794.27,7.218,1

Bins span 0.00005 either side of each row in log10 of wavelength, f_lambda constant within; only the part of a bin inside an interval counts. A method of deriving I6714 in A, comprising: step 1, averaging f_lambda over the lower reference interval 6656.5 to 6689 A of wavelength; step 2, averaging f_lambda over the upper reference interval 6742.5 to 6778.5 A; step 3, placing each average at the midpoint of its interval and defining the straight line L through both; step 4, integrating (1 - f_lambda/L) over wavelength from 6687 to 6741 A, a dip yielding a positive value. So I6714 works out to 3.7 A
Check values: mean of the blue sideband 10.2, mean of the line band 9.24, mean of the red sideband 9.6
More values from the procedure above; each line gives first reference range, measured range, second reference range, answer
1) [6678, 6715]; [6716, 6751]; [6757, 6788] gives -0.5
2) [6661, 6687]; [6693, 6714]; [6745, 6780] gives 2.4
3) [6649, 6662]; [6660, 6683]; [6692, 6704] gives -1.9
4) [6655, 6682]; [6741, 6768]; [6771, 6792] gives -0.6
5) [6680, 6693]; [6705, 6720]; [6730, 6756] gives 1.0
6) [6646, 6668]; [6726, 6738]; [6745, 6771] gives -0.2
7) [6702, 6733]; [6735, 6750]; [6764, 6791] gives 0.0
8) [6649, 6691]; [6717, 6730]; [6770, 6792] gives 0.5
